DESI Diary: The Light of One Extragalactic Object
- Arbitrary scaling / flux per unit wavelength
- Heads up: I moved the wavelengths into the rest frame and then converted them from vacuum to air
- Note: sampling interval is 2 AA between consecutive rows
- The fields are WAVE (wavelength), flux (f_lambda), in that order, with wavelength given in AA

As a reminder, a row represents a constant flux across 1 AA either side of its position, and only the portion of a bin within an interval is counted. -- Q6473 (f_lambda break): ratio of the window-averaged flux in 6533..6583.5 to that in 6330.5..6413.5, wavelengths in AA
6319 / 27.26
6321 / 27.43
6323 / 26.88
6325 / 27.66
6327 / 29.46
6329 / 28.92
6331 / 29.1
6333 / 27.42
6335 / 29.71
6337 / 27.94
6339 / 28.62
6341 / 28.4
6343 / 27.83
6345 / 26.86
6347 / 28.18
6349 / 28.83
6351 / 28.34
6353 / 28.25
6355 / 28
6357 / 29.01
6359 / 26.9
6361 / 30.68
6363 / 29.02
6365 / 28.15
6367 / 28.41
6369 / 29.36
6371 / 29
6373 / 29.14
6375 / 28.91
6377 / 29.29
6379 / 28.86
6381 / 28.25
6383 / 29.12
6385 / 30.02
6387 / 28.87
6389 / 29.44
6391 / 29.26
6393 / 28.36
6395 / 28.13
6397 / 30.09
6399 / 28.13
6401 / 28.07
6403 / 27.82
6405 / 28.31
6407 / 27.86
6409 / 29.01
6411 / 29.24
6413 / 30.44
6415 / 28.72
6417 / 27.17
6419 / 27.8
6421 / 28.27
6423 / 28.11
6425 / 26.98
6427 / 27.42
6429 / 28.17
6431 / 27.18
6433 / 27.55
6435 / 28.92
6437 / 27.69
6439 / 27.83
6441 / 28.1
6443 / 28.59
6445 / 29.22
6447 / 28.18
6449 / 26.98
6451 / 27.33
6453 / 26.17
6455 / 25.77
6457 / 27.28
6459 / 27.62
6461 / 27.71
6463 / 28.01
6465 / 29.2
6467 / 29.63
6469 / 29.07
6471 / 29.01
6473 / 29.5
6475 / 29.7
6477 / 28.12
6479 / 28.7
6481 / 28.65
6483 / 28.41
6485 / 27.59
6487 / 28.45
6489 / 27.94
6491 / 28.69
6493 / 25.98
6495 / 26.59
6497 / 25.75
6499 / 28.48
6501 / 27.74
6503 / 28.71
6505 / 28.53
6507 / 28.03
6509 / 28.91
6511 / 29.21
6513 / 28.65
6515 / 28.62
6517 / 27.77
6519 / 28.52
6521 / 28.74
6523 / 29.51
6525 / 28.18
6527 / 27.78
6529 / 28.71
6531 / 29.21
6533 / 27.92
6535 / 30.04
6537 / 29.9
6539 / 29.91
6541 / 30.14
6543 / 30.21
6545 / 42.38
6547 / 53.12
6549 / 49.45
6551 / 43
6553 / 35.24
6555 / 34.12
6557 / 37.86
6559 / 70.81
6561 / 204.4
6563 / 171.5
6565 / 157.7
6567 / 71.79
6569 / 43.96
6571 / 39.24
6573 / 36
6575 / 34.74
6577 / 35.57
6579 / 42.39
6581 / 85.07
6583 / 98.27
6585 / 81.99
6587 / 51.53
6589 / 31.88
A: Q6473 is 2.11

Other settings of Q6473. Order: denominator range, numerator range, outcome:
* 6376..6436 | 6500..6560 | 1.17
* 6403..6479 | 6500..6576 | 1.64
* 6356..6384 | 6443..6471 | 0.97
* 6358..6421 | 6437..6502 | 0.97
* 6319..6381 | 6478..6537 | 0.99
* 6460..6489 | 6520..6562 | 1.53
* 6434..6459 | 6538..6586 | 2.35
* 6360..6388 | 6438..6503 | 0.96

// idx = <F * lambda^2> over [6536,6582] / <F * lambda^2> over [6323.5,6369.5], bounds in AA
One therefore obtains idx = 2.30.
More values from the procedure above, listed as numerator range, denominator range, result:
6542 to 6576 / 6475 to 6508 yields 2.48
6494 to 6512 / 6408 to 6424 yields 1.01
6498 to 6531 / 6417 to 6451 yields 1.05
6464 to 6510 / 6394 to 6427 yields 1.02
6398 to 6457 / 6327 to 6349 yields 1.01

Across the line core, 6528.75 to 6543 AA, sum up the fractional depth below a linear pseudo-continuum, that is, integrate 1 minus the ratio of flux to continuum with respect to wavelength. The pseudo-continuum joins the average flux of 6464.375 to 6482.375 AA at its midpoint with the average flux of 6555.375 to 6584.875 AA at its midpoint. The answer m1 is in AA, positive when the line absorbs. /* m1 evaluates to 7.4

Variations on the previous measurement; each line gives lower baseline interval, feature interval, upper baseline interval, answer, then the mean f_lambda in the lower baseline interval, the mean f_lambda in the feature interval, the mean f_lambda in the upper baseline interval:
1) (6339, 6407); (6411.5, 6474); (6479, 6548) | 2.26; 28.6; 28.1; 29.6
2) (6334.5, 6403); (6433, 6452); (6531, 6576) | 5.86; 28.7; 28.1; 58.6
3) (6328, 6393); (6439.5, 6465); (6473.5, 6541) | 0.79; 28.7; 27.6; 28.4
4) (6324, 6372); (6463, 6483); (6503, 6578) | 5.64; 28.5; 29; 46.8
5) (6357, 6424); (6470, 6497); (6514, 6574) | 8.93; 28.7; 28.2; 50.9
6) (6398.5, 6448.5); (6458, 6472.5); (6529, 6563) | 3.02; 28.2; 28.6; 51.6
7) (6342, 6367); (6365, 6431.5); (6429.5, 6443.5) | -1.05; 28.3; 28.6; 28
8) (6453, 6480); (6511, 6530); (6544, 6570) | 9.63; 28.3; 28.5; 78.1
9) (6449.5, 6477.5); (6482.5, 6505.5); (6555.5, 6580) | 7.99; 28.1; 27.7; 77.9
